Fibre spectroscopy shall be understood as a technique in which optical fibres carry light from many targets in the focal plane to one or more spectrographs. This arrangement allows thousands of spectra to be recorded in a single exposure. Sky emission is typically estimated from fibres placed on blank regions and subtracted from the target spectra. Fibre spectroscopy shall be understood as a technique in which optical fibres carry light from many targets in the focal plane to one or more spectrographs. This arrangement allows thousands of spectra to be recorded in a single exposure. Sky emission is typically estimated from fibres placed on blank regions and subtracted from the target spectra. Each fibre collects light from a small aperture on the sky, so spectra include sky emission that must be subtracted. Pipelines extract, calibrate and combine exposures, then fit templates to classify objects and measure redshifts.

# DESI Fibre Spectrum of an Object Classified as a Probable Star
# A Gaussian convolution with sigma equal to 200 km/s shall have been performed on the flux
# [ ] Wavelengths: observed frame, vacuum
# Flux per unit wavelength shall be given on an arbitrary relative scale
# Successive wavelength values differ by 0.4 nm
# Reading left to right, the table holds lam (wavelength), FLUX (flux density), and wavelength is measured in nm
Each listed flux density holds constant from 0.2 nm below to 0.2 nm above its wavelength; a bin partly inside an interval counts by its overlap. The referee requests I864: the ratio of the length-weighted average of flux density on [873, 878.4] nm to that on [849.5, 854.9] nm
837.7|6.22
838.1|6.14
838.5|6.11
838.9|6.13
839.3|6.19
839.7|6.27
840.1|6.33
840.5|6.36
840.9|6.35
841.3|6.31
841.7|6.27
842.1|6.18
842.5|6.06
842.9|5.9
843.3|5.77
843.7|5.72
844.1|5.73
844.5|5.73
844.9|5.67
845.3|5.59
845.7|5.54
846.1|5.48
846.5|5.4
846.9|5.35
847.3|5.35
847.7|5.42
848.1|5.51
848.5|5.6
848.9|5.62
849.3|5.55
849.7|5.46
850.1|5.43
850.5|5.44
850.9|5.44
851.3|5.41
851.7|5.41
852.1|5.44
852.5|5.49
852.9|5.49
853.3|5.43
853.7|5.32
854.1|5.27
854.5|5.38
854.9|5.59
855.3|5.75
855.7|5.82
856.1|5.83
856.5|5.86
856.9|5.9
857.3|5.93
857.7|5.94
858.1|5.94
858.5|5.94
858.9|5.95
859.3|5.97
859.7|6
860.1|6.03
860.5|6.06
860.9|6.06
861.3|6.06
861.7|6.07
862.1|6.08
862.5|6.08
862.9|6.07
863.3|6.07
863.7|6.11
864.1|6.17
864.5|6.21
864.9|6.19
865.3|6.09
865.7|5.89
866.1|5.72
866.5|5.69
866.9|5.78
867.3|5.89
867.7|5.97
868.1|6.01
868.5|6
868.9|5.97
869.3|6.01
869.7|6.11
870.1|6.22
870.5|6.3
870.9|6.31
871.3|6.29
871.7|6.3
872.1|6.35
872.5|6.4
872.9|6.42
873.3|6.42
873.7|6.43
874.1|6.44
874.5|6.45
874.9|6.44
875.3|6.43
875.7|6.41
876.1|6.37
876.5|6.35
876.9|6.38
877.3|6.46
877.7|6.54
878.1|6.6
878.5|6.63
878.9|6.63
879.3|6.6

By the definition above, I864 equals 1.2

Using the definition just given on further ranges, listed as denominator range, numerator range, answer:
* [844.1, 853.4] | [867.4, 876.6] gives 1.14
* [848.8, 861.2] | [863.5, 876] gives 1.09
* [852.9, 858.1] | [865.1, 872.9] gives 1.07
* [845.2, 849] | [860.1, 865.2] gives 1.11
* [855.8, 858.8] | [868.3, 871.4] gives 1.04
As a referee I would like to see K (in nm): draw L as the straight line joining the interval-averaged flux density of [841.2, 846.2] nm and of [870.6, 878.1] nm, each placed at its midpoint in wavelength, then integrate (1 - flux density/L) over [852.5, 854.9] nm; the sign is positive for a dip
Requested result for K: 0.25 nm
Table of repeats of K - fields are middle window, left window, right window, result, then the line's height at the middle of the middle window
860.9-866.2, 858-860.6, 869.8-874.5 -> 0.03 nm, 6.1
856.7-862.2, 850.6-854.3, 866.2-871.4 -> -0.31 nm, 5.68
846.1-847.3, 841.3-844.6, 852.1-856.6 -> 0.09 nm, 5.82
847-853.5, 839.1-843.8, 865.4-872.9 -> 0.70 nm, 6.13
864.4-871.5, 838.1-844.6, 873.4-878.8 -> 0.38 nm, 6.37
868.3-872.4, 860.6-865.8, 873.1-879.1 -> 0.07 nm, 6.3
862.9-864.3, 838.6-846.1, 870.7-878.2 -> 0.04 nm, 6.27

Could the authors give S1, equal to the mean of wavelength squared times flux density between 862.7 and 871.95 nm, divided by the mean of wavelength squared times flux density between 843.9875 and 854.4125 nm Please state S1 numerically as 1.15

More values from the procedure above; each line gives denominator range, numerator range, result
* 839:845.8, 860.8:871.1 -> 1.06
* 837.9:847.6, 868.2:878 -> 1.15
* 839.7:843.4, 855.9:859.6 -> 0.99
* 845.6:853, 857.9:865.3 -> 1.14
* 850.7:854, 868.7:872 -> 1.19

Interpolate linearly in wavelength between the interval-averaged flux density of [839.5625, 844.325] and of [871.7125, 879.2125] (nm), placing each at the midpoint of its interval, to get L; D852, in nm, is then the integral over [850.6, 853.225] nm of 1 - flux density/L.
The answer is 0.32 nm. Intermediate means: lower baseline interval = 6.1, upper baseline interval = 6.45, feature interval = 5.45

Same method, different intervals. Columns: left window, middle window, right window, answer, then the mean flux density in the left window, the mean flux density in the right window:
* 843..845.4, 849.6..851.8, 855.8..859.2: 0.14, 5.71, 5.91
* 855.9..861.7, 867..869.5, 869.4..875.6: 0.11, 5.97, 6.35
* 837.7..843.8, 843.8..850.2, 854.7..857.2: 0.50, 6.15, 5.8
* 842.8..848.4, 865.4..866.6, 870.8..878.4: 0.07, 5.58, 6.41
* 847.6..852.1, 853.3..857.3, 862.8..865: 0.07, 5.48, 6.14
